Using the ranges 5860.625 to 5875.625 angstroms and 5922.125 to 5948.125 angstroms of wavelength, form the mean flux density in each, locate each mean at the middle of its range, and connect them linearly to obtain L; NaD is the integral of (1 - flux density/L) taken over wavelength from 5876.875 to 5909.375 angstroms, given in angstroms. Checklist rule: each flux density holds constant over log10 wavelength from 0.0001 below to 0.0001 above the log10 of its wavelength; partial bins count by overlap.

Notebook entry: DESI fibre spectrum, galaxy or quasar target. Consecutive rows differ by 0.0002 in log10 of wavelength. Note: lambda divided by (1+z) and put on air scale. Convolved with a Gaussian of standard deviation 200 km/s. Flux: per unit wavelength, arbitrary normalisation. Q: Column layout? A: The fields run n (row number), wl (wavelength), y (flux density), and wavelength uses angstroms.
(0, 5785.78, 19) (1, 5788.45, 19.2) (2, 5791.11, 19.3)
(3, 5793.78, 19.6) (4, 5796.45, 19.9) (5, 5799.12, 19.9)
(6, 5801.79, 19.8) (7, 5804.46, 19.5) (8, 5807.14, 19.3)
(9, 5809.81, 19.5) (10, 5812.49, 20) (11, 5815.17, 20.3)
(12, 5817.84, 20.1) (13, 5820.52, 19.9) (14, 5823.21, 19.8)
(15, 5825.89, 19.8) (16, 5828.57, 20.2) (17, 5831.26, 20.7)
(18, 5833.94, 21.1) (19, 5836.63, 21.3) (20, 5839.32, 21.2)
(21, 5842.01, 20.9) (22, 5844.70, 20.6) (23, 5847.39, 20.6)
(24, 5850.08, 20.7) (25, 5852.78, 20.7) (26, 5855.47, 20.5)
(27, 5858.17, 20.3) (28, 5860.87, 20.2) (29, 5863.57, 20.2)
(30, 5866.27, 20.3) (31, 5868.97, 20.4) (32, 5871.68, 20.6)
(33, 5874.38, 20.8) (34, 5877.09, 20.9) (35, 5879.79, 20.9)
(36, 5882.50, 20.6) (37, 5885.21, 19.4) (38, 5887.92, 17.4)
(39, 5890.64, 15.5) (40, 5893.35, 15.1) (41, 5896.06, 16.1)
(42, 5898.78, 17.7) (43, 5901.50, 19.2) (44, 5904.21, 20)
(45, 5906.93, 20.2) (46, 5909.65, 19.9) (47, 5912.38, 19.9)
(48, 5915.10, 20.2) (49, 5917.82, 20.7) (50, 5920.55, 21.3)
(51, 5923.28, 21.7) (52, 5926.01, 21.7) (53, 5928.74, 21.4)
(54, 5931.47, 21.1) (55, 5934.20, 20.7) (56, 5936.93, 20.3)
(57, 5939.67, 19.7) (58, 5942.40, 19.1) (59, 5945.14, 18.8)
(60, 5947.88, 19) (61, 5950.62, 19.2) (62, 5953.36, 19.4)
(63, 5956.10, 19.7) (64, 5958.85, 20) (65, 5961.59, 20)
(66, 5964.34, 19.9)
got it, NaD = 3.0 angstroms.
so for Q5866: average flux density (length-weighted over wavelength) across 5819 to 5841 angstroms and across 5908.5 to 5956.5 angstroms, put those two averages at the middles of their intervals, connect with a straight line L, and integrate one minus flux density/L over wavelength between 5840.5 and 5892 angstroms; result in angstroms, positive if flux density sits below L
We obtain 0.81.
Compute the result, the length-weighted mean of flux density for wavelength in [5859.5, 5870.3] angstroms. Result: 20.3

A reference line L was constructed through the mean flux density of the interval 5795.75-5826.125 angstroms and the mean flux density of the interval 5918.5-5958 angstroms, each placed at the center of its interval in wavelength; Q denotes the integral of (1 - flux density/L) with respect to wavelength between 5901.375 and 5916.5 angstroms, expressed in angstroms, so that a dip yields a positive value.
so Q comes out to 0.13 angstroms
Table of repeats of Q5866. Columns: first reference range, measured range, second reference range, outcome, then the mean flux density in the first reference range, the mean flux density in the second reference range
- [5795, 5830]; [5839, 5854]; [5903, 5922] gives -0.56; 19.8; 20.3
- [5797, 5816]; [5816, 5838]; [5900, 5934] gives -0.51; 19.7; 20.6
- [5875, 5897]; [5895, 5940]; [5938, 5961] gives -3.01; 18.4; 19.4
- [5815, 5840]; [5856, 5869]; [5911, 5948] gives 0.10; 20.4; 20.4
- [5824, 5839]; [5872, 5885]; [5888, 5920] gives -0.90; 20.6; 18.6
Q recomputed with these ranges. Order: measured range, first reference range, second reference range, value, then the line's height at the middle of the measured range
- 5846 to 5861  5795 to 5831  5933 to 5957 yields -0.58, 19.8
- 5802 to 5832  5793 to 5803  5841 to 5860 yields 0.30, 20.1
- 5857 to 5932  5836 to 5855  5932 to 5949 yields 1.75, 20.2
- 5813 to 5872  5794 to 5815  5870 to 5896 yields -3.50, 19.3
